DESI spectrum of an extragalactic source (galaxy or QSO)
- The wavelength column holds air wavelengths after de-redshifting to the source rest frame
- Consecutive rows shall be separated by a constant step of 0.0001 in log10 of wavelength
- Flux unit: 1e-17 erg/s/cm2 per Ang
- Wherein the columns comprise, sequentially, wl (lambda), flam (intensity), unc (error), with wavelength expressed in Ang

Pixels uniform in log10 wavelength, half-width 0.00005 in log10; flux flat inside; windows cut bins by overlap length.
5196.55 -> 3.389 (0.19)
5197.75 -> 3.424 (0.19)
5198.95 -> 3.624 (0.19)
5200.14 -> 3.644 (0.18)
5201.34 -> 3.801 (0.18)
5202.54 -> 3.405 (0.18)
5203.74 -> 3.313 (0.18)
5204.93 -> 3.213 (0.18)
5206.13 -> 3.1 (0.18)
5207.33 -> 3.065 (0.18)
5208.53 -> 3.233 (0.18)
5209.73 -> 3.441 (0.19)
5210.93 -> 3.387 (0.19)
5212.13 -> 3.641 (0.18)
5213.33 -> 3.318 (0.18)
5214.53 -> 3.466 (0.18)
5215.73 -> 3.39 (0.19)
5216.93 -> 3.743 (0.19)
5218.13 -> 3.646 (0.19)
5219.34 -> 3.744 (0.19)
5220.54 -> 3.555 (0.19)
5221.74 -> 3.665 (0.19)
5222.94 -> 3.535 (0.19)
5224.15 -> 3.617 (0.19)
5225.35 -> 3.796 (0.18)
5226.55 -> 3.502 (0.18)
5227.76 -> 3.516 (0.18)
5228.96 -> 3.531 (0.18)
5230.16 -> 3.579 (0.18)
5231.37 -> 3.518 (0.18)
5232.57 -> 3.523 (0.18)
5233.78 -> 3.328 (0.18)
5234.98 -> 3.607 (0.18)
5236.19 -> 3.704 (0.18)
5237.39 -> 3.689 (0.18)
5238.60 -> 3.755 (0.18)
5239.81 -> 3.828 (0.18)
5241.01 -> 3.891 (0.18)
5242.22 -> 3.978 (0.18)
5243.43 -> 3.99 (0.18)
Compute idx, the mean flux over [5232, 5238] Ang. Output 3.57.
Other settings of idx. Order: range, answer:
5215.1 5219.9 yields 3.62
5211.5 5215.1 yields 3.48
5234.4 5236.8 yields 3.66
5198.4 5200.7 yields 3.65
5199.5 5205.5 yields 3.48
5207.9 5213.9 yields 3.4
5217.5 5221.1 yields 3.65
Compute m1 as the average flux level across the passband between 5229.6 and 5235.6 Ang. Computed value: 3.51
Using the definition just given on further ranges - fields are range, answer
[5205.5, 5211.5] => 3.24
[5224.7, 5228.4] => 3.61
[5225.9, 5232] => 3.53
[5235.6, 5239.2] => 3.72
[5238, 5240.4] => 3.79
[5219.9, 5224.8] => 3.6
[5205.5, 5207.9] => 3.08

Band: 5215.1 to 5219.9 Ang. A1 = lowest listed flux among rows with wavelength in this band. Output 3.39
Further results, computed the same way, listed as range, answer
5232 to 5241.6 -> 3.328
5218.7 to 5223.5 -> 3.535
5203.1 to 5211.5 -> 3.065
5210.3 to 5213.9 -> 3.318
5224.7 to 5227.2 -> 3.502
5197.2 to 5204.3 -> 3.313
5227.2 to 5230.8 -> 3.516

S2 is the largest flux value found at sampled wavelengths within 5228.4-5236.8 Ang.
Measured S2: 3.704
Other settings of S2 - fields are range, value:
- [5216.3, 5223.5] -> 3.744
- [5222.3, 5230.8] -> 3.796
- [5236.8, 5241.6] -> 3.891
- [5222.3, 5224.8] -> 3.617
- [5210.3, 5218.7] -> 3.743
